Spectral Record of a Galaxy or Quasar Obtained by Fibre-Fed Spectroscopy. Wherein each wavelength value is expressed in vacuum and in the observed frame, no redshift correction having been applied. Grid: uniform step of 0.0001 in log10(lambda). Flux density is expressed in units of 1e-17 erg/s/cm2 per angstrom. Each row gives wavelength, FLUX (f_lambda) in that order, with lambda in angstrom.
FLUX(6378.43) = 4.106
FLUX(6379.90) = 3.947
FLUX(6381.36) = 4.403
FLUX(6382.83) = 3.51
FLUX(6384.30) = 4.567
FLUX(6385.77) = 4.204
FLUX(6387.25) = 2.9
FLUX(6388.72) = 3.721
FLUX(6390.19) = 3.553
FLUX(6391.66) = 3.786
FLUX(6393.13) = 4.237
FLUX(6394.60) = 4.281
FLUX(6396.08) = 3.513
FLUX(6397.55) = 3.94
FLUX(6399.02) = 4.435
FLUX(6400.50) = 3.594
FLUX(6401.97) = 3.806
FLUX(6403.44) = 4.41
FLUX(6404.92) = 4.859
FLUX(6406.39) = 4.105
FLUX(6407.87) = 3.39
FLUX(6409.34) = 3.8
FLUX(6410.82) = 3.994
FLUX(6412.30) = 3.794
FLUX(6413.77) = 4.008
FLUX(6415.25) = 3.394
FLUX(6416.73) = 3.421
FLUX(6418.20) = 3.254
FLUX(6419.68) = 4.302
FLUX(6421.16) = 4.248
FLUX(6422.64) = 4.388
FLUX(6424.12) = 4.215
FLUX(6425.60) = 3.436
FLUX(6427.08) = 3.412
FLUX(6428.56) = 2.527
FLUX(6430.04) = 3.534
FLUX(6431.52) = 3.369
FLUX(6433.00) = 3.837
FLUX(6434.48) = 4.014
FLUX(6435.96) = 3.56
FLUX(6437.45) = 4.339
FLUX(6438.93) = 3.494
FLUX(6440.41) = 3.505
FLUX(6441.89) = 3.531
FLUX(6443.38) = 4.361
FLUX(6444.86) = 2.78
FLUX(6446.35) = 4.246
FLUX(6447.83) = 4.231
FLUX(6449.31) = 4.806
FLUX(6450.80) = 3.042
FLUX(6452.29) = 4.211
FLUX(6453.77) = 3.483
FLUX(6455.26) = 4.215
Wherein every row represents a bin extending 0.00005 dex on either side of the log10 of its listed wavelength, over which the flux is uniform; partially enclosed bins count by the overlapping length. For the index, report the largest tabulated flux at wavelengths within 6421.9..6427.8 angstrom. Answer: 4.388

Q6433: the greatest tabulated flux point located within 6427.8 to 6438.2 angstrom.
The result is 4.339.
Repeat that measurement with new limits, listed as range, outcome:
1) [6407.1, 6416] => 4.008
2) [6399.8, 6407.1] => 4.859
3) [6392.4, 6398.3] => 4.281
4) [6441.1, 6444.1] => 4.361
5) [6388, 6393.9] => 4.237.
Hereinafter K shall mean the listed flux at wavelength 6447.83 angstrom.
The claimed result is 4.231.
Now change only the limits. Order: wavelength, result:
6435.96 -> 3.56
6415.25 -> 3.394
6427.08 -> 3.412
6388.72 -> 3.721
